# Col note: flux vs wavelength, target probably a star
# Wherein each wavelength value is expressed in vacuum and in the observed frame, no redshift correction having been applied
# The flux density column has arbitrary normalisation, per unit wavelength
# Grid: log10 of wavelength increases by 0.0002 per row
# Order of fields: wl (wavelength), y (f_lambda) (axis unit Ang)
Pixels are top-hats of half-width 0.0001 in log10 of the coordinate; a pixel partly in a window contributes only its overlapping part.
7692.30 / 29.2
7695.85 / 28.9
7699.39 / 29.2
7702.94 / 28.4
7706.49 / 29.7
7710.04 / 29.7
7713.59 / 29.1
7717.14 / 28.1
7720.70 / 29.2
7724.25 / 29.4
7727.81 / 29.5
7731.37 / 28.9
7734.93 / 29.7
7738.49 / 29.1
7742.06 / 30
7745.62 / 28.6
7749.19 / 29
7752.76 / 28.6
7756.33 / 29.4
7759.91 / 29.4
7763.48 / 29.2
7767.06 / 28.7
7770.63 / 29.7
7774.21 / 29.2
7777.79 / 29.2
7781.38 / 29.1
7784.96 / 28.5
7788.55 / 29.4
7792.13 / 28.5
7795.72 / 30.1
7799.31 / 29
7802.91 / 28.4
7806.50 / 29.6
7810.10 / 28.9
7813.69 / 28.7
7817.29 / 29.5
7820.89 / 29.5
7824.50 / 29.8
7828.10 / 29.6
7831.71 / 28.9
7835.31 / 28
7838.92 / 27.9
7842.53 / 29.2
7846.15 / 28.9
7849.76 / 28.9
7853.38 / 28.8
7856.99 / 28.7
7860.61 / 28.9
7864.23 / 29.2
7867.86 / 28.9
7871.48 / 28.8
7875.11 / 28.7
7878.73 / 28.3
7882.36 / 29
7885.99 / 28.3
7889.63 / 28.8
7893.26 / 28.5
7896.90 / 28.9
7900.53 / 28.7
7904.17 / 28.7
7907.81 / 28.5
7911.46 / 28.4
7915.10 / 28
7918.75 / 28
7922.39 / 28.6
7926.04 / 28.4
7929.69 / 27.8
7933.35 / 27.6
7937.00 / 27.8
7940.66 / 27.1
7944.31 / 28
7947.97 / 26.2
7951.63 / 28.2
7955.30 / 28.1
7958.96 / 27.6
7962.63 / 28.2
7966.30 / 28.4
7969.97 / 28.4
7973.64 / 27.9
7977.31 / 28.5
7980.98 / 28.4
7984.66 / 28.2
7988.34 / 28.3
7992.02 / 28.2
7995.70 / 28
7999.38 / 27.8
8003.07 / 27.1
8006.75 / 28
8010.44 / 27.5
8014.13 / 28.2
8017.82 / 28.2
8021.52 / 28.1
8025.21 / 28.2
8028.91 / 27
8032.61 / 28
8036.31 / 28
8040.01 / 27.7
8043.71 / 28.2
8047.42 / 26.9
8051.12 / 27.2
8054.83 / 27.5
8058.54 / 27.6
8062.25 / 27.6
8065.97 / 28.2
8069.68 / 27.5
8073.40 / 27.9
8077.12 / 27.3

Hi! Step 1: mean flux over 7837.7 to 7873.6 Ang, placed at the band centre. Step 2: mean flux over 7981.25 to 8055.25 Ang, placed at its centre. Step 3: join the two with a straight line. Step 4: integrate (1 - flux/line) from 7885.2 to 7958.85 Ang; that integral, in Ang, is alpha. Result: 0.8 Ang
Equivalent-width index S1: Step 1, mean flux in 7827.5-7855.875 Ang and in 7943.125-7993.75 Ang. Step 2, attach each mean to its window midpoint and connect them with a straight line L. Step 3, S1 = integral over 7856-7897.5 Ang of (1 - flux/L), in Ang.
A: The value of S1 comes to -0.3 Ang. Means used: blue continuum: 28.7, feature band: 28.7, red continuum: 28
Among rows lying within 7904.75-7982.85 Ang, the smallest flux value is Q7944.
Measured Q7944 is 26.2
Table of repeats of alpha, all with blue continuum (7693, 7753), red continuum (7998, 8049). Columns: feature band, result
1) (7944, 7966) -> 0.27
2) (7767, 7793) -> -0.18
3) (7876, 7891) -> -0.10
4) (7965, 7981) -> -0.17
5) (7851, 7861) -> -0.09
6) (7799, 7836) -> -0.53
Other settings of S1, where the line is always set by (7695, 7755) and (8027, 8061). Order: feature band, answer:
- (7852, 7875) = -0.34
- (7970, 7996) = -0.35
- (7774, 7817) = -0.41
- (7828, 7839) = 0.02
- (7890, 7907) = -0.25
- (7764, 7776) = -0.12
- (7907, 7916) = -0.03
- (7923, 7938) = 0.09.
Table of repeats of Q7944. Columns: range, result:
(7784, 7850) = 27.9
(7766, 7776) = 28.7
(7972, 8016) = 27.1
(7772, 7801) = 28.5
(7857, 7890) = 28.3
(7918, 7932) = 27.8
